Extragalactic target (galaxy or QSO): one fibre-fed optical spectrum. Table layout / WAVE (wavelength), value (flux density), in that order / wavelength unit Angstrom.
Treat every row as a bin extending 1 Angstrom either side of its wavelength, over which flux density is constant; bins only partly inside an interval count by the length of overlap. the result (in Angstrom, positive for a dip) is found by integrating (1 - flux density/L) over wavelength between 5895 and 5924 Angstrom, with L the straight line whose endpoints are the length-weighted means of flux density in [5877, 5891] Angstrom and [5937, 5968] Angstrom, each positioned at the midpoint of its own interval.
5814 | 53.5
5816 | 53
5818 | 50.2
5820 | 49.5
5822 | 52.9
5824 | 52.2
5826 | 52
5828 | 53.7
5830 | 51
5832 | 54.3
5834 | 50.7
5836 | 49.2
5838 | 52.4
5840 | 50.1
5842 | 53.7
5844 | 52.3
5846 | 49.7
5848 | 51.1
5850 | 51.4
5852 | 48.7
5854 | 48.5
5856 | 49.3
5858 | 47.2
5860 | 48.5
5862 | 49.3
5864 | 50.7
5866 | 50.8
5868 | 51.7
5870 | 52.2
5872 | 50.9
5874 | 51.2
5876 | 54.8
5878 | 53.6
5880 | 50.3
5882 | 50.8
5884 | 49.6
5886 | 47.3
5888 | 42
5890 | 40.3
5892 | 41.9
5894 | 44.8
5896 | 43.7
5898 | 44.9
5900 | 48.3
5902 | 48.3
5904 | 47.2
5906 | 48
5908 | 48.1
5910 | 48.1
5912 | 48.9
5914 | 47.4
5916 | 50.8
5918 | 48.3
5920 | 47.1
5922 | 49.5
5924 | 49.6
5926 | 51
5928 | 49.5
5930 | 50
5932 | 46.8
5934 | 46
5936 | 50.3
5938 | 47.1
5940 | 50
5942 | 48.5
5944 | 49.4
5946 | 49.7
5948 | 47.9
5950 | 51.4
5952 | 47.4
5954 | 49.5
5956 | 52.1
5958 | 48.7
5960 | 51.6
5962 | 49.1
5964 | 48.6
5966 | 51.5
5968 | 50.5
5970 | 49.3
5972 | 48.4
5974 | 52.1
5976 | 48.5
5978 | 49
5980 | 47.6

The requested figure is 0.3 Angstrom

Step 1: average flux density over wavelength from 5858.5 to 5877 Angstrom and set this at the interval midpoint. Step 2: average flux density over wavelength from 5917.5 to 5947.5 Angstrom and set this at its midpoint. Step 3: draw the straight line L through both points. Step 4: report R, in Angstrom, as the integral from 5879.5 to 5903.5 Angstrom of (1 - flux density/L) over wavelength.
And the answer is 2.04 Angstrom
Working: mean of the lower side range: 51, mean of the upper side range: 48.8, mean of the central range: 46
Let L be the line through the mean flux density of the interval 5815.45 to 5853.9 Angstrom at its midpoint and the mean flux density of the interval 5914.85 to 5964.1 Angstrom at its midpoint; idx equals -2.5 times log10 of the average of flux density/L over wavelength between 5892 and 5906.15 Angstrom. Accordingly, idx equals 0.09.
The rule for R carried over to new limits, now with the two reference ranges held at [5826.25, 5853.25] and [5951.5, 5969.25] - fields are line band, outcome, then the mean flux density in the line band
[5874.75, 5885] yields -0.2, 51.8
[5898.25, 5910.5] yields 0.7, 47.8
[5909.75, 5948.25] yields 1.1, 48.8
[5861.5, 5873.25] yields 0.0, 51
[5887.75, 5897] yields 1.5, 42.6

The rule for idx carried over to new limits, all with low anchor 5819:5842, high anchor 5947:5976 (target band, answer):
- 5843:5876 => 0.020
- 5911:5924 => 0.038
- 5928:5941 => 0.039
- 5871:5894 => 0.059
